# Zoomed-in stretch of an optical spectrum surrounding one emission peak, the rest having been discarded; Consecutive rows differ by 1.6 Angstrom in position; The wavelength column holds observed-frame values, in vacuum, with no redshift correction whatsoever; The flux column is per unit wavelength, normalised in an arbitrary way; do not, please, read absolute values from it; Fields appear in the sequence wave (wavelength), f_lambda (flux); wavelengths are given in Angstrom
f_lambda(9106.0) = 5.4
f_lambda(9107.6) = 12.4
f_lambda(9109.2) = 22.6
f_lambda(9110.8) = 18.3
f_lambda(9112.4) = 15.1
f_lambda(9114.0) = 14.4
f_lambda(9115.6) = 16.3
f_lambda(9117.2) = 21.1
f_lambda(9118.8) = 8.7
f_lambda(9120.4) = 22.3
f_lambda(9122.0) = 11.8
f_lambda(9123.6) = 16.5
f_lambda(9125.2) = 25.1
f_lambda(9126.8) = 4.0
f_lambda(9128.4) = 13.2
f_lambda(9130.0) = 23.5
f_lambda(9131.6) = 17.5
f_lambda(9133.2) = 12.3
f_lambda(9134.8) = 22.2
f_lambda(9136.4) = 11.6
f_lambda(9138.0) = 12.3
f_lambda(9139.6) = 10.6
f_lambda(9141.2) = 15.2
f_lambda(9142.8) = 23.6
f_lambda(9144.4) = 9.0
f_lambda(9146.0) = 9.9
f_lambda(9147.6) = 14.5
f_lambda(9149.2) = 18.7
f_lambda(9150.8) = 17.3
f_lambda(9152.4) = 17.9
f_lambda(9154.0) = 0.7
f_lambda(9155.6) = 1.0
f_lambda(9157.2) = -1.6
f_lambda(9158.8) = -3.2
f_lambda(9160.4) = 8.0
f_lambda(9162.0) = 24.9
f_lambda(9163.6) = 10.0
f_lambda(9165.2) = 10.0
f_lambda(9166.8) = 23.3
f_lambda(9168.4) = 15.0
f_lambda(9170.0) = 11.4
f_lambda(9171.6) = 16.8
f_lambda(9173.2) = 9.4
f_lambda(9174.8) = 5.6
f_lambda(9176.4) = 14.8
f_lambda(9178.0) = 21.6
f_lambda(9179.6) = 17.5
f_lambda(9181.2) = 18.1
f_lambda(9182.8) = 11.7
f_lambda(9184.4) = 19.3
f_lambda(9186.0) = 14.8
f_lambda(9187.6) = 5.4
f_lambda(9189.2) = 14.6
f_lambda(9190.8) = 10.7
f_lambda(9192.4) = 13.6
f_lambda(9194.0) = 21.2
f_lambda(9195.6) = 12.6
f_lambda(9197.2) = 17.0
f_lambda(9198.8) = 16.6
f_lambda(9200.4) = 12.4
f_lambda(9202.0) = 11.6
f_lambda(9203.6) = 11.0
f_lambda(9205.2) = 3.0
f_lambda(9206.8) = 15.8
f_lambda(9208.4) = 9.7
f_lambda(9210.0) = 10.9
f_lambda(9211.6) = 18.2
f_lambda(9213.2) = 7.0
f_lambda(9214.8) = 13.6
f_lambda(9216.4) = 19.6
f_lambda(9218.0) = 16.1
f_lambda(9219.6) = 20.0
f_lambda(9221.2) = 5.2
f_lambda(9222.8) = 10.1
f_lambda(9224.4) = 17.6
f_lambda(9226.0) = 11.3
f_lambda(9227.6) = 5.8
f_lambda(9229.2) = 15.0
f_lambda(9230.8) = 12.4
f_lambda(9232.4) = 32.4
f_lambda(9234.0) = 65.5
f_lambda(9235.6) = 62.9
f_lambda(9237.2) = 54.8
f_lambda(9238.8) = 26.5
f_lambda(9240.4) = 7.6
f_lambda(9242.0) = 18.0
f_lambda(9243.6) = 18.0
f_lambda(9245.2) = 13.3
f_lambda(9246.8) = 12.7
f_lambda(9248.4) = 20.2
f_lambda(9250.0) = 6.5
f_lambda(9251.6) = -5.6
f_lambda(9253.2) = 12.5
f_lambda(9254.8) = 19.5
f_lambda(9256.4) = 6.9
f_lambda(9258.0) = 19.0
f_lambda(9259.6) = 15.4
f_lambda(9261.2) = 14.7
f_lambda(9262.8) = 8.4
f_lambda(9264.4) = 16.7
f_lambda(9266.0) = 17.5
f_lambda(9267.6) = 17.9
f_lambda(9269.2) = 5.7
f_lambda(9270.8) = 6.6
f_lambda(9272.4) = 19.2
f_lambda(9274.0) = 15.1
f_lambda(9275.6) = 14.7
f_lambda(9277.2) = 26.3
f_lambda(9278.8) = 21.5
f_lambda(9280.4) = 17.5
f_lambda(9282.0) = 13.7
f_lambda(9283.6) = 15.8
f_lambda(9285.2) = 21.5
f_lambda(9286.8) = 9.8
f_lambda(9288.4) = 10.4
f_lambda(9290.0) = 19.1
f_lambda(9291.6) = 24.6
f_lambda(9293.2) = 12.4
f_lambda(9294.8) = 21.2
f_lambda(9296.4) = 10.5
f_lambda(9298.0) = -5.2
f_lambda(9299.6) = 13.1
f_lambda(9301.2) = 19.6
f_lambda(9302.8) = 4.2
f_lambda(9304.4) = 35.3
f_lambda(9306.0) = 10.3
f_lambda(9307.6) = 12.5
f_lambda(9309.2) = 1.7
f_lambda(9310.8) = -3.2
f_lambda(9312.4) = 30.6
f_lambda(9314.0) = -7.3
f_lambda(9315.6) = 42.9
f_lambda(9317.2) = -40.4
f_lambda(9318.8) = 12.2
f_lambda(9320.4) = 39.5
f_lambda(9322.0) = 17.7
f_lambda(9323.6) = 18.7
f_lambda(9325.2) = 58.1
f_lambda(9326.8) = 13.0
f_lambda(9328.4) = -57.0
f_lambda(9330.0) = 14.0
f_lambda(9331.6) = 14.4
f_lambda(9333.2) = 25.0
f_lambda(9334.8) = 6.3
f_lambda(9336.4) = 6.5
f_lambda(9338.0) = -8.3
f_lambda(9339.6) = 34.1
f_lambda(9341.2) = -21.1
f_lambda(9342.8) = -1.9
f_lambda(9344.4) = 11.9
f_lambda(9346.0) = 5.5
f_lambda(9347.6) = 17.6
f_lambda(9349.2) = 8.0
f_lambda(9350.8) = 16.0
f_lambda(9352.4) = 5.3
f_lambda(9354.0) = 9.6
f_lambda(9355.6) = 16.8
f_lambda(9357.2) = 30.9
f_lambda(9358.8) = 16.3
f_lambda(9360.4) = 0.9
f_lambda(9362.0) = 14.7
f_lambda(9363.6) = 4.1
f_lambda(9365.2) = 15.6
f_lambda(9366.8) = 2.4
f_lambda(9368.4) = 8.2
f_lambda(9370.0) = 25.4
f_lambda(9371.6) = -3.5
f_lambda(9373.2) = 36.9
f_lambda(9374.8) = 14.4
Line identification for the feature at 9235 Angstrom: H-gamma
